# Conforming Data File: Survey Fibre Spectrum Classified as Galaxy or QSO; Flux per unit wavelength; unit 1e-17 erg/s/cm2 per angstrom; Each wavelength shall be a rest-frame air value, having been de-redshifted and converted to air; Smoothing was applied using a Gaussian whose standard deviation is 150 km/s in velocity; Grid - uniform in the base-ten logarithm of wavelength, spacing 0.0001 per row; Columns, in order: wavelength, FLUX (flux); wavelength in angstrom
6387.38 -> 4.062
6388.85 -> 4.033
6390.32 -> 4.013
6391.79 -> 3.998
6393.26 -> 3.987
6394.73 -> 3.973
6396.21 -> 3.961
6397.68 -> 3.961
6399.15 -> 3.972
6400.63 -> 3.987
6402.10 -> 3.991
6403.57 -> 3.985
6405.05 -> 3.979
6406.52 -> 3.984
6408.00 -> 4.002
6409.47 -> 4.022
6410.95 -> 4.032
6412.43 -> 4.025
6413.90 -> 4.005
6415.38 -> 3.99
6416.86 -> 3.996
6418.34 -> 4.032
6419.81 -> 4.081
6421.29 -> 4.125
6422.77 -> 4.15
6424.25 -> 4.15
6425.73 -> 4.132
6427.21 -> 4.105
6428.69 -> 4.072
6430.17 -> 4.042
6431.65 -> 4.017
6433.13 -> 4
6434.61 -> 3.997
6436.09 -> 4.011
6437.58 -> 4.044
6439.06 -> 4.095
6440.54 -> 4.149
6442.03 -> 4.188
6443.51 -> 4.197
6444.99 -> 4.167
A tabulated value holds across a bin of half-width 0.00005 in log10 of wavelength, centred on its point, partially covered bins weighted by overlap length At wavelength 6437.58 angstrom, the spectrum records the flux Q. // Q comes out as 4.044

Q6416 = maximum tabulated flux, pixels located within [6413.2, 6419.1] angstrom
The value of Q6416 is 4.032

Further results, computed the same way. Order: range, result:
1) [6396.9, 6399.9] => 3.972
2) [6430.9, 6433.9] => 4.017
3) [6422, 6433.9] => 4.15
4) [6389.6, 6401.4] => 4.013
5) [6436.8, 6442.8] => 4.188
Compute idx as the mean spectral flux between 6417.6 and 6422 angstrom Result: 4.08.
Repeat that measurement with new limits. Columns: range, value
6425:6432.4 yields 4.07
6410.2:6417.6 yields 4.01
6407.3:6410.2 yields 4.02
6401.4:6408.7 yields 3.99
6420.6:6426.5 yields 4.14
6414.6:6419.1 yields 4.01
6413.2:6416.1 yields 3.99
